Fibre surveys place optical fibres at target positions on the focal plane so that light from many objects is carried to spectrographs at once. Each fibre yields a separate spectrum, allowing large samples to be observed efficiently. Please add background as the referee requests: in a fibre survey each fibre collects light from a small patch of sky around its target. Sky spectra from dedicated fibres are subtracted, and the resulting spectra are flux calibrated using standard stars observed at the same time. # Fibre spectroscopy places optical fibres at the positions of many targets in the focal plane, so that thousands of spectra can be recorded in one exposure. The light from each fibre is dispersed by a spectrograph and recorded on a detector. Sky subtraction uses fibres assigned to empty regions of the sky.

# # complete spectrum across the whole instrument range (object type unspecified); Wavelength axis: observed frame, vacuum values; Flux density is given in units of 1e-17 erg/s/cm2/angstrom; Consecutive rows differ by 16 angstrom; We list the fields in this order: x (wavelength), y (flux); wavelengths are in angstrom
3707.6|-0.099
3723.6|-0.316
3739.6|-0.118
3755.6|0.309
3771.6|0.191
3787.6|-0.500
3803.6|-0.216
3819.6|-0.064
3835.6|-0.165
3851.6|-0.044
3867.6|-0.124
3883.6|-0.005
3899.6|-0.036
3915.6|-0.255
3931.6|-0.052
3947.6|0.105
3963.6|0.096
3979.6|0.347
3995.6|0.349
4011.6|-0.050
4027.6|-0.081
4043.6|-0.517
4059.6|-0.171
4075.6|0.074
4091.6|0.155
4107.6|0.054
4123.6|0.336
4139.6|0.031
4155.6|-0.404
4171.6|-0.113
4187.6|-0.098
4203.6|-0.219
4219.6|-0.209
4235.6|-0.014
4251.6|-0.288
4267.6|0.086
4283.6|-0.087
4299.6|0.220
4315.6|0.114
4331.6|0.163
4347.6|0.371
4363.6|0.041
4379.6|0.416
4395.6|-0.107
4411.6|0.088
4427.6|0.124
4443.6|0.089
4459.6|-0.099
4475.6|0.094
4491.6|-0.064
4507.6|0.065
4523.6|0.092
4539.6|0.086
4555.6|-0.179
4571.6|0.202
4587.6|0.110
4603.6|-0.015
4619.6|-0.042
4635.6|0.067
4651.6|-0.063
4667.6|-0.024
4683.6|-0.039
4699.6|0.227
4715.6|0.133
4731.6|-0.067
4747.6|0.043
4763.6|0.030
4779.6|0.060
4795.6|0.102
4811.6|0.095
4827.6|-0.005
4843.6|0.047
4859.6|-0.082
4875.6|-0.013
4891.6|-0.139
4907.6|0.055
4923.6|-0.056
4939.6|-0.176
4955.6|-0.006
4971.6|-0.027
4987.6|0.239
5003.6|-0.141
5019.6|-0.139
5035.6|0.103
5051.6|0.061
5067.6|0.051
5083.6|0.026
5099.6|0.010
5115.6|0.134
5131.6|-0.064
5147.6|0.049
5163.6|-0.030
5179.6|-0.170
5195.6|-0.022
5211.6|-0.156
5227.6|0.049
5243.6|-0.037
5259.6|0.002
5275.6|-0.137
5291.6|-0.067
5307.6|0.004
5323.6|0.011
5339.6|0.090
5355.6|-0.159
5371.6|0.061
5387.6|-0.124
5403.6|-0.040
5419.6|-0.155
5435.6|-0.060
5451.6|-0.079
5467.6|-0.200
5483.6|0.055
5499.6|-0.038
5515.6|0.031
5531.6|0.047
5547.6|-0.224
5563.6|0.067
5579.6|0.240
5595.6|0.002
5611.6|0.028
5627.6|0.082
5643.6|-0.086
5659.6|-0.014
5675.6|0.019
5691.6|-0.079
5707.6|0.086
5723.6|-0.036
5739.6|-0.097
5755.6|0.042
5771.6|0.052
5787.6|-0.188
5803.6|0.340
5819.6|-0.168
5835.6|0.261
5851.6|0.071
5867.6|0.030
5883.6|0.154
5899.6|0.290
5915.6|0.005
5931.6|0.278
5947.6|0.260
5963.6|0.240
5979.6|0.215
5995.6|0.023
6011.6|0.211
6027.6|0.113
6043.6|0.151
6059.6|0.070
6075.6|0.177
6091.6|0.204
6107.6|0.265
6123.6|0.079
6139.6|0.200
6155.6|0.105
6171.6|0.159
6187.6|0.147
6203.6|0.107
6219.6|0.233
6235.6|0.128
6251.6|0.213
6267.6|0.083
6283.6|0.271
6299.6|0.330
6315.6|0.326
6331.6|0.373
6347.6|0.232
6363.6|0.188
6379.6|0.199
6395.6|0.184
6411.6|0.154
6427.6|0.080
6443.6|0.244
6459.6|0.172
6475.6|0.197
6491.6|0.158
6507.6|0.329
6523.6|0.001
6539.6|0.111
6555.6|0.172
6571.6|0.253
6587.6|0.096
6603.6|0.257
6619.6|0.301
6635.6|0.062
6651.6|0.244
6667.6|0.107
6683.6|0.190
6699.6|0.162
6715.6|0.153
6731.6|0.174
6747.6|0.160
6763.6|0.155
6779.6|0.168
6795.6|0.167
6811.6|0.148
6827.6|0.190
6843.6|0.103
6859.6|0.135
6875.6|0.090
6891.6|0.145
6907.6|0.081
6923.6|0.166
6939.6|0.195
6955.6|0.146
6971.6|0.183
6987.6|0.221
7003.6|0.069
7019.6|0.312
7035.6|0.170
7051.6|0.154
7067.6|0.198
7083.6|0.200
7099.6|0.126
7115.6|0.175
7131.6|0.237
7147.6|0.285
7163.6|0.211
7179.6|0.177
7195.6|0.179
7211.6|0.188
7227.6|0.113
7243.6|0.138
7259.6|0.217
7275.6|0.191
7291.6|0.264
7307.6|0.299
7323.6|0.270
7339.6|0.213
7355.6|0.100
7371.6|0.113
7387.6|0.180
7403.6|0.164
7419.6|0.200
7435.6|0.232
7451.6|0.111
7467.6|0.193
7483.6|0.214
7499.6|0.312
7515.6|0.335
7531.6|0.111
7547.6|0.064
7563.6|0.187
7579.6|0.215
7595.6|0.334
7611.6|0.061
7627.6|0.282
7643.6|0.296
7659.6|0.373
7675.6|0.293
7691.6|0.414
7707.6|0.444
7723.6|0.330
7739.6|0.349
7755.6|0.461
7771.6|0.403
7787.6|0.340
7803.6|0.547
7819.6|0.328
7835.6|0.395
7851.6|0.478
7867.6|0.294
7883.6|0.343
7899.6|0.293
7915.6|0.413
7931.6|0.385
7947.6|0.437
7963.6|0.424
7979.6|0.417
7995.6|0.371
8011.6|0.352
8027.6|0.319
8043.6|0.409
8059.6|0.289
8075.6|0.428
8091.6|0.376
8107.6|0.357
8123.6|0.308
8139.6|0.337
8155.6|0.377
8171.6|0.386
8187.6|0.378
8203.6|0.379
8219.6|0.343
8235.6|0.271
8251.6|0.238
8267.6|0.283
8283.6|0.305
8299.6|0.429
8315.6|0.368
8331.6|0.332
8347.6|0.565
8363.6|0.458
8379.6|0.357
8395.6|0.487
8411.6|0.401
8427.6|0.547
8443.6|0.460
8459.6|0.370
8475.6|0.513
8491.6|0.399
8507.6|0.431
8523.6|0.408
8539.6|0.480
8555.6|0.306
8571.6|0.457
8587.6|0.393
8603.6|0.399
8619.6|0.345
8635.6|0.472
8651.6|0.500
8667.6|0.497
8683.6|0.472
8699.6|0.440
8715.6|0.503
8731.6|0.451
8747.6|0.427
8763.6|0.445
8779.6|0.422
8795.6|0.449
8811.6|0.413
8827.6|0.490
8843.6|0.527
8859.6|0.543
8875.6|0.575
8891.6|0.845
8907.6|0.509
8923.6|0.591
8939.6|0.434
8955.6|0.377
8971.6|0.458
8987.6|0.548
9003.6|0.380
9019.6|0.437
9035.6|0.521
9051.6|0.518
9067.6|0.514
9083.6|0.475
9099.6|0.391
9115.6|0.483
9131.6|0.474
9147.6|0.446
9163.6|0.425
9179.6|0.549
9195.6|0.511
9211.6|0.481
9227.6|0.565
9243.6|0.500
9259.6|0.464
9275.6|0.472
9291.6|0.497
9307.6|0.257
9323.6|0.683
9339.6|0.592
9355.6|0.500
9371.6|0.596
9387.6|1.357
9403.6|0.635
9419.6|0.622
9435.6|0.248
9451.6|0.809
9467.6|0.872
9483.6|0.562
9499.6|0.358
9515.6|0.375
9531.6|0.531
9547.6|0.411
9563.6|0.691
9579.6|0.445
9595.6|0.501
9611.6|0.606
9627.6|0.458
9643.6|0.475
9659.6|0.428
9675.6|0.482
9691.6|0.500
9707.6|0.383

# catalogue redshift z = 0.92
